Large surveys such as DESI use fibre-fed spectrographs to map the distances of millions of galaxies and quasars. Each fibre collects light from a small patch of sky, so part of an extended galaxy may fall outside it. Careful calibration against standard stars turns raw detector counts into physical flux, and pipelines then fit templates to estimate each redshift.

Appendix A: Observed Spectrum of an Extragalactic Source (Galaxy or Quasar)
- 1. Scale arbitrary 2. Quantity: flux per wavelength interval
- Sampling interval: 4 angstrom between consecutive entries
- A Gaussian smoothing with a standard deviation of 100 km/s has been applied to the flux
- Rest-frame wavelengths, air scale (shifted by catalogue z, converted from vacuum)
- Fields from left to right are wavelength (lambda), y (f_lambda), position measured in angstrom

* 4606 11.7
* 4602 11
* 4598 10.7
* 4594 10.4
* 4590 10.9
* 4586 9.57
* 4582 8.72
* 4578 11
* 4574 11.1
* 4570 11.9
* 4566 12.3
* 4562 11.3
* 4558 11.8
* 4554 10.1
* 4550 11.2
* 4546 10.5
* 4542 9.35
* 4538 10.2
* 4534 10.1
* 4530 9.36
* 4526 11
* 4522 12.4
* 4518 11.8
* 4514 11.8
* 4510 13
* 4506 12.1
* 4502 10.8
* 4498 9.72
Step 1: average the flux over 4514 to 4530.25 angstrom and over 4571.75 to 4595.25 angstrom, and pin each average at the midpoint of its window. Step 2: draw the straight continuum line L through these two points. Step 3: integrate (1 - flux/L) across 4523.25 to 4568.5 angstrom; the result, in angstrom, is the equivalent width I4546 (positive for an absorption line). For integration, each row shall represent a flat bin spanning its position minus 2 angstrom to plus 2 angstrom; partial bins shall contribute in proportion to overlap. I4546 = 1.1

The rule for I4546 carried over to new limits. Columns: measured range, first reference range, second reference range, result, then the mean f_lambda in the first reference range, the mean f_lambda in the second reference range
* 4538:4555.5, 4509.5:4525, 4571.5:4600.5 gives 1.7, 12.1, 10.4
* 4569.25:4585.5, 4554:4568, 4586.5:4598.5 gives 0.8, 11.6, 10.5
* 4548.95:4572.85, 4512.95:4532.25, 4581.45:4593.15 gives -2.2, 11.2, 9.92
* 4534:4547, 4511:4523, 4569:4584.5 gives 1.7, 12.1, 10.6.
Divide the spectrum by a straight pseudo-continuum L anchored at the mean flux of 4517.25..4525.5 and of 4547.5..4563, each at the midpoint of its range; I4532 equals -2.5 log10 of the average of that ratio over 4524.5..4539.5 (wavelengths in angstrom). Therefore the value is 0.15 mag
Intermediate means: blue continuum 11.9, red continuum 11.1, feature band 10.1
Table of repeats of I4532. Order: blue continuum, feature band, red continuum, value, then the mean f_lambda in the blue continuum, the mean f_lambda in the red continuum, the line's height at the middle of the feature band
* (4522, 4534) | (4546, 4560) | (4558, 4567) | 0.04 mag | 10.5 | 11.7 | 11.4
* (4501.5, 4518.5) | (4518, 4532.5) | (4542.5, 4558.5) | 0.05 mag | 12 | 10.7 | 11.5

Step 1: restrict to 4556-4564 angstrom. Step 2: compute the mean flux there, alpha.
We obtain 11.6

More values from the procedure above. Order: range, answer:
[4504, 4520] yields 12.2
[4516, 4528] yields 11.7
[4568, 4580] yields 11.3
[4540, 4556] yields 10.3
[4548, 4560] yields 11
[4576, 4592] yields 10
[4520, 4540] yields 10.6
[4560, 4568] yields 11.8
